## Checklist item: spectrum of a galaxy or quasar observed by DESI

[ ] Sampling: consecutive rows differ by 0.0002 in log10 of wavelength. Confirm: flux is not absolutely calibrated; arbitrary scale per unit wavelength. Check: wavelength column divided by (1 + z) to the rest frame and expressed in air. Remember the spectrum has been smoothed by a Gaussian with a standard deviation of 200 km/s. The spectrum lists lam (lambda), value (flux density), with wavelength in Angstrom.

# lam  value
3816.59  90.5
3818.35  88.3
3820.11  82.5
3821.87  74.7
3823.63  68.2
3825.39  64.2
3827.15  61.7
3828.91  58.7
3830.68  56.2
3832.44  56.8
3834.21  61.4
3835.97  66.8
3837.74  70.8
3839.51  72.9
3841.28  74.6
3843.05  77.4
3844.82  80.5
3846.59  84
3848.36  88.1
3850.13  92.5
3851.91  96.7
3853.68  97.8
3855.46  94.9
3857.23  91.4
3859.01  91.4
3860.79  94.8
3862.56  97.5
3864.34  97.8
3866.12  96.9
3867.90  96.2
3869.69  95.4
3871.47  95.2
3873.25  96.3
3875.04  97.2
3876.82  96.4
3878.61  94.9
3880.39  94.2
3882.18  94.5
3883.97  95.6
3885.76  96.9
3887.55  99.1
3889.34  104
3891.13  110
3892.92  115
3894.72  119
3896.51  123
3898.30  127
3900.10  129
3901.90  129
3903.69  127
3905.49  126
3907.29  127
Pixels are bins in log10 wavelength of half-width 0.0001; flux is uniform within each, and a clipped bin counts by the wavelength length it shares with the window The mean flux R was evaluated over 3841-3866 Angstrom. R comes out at 90.6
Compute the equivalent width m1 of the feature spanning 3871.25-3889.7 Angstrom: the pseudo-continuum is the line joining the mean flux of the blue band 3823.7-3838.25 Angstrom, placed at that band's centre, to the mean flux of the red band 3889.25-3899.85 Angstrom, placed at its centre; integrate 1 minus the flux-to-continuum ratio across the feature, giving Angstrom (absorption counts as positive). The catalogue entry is 1.6 Angstrom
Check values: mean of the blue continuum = 62.2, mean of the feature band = 96.6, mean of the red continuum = 118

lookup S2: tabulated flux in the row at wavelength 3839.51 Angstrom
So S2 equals 72.9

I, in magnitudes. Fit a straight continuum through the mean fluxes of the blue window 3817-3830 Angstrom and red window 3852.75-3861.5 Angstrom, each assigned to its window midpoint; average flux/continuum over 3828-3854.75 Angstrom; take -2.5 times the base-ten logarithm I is 0.114 mag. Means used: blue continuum 71.6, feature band 75.8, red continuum 94.1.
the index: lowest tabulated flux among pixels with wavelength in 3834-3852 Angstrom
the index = 61.4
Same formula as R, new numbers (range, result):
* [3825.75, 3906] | 93.6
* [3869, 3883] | 95.5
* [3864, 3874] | 96.2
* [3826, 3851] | 71.5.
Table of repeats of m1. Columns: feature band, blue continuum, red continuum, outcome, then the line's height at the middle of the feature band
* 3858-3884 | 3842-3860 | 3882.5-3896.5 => 0.7 Angstrom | 98.2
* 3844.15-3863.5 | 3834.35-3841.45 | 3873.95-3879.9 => -2.7 Angstrom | 80.6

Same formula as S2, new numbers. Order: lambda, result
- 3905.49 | 126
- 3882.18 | 94.5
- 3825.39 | 64.2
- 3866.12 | 96.9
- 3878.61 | 94.9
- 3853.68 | 97.8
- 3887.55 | 99.1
